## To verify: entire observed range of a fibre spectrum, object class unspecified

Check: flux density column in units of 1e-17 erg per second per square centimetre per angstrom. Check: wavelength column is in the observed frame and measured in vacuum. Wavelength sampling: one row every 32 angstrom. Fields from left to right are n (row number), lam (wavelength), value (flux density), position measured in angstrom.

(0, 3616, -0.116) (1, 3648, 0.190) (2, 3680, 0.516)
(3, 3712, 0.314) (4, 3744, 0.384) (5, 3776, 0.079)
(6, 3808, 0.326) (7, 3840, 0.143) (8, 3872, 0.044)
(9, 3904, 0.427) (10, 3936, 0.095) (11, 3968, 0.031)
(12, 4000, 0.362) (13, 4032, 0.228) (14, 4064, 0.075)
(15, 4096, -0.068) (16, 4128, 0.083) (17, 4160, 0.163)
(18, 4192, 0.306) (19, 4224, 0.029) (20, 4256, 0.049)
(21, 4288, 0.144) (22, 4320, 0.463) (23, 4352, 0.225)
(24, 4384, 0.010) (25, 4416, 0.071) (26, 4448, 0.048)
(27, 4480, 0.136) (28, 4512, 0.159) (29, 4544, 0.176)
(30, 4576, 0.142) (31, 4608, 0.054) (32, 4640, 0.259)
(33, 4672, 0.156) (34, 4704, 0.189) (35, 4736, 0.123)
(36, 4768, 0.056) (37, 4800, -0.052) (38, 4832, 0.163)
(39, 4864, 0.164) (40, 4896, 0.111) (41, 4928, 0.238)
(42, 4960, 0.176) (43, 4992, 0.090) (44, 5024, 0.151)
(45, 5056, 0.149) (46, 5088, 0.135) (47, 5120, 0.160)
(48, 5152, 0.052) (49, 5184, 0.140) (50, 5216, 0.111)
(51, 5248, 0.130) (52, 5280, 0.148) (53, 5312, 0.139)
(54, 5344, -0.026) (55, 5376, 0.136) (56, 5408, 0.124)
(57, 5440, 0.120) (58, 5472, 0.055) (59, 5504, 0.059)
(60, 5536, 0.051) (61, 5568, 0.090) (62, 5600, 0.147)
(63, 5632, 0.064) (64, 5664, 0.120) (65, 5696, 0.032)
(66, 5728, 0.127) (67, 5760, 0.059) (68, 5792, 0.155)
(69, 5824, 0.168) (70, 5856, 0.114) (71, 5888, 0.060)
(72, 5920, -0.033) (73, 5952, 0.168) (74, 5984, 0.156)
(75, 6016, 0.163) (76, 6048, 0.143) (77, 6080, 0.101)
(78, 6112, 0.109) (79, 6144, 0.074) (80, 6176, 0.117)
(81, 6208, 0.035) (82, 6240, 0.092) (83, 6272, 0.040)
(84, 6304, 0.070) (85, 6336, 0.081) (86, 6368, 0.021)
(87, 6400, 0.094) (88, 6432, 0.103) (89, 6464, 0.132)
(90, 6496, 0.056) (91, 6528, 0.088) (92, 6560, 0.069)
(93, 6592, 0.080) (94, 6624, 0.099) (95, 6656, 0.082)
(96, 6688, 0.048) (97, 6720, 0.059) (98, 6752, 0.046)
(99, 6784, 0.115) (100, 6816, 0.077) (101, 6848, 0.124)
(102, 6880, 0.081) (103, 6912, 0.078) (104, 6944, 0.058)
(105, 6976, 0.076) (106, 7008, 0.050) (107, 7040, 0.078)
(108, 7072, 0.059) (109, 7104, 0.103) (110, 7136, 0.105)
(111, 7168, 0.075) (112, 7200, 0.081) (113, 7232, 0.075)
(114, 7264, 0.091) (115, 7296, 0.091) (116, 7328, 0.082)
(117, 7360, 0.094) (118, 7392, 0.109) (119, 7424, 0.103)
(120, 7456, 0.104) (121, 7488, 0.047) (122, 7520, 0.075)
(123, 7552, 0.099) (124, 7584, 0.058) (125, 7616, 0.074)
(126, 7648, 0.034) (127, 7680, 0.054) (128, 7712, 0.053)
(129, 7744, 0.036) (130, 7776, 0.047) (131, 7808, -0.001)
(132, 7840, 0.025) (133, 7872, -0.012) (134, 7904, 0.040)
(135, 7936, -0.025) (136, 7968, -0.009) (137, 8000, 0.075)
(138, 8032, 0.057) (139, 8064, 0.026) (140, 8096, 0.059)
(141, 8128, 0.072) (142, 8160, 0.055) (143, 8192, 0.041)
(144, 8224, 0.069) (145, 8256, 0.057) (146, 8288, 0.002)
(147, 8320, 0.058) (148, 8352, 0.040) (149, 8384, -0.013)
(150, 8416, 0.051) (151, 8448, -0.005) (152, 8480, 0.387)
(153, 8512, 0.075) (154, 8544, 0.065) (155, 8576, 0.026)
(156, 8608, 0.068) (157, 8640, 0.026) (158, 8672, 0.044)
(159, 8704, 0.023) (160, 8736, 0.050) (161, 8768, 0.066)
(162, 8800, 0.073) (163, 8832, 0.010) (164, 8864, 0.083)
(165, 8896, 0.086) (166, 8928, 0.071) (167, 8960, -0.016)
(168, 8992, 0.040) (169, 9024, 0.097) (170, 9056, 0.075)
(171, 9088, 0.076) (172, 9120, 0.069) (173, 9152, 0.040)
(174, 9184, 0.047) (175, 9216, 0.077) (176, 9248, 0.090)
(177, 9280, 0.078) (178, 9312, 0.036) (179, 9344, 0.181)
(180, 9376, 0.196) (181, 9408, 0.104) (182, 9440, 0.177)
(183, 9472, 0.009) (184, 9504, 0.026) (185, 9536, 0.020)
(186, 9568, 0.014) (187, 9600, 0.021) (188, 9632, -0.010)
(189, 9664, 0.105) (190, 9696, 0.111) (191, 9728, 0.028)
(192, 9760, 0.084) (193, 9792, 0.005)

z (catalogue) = 1.276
